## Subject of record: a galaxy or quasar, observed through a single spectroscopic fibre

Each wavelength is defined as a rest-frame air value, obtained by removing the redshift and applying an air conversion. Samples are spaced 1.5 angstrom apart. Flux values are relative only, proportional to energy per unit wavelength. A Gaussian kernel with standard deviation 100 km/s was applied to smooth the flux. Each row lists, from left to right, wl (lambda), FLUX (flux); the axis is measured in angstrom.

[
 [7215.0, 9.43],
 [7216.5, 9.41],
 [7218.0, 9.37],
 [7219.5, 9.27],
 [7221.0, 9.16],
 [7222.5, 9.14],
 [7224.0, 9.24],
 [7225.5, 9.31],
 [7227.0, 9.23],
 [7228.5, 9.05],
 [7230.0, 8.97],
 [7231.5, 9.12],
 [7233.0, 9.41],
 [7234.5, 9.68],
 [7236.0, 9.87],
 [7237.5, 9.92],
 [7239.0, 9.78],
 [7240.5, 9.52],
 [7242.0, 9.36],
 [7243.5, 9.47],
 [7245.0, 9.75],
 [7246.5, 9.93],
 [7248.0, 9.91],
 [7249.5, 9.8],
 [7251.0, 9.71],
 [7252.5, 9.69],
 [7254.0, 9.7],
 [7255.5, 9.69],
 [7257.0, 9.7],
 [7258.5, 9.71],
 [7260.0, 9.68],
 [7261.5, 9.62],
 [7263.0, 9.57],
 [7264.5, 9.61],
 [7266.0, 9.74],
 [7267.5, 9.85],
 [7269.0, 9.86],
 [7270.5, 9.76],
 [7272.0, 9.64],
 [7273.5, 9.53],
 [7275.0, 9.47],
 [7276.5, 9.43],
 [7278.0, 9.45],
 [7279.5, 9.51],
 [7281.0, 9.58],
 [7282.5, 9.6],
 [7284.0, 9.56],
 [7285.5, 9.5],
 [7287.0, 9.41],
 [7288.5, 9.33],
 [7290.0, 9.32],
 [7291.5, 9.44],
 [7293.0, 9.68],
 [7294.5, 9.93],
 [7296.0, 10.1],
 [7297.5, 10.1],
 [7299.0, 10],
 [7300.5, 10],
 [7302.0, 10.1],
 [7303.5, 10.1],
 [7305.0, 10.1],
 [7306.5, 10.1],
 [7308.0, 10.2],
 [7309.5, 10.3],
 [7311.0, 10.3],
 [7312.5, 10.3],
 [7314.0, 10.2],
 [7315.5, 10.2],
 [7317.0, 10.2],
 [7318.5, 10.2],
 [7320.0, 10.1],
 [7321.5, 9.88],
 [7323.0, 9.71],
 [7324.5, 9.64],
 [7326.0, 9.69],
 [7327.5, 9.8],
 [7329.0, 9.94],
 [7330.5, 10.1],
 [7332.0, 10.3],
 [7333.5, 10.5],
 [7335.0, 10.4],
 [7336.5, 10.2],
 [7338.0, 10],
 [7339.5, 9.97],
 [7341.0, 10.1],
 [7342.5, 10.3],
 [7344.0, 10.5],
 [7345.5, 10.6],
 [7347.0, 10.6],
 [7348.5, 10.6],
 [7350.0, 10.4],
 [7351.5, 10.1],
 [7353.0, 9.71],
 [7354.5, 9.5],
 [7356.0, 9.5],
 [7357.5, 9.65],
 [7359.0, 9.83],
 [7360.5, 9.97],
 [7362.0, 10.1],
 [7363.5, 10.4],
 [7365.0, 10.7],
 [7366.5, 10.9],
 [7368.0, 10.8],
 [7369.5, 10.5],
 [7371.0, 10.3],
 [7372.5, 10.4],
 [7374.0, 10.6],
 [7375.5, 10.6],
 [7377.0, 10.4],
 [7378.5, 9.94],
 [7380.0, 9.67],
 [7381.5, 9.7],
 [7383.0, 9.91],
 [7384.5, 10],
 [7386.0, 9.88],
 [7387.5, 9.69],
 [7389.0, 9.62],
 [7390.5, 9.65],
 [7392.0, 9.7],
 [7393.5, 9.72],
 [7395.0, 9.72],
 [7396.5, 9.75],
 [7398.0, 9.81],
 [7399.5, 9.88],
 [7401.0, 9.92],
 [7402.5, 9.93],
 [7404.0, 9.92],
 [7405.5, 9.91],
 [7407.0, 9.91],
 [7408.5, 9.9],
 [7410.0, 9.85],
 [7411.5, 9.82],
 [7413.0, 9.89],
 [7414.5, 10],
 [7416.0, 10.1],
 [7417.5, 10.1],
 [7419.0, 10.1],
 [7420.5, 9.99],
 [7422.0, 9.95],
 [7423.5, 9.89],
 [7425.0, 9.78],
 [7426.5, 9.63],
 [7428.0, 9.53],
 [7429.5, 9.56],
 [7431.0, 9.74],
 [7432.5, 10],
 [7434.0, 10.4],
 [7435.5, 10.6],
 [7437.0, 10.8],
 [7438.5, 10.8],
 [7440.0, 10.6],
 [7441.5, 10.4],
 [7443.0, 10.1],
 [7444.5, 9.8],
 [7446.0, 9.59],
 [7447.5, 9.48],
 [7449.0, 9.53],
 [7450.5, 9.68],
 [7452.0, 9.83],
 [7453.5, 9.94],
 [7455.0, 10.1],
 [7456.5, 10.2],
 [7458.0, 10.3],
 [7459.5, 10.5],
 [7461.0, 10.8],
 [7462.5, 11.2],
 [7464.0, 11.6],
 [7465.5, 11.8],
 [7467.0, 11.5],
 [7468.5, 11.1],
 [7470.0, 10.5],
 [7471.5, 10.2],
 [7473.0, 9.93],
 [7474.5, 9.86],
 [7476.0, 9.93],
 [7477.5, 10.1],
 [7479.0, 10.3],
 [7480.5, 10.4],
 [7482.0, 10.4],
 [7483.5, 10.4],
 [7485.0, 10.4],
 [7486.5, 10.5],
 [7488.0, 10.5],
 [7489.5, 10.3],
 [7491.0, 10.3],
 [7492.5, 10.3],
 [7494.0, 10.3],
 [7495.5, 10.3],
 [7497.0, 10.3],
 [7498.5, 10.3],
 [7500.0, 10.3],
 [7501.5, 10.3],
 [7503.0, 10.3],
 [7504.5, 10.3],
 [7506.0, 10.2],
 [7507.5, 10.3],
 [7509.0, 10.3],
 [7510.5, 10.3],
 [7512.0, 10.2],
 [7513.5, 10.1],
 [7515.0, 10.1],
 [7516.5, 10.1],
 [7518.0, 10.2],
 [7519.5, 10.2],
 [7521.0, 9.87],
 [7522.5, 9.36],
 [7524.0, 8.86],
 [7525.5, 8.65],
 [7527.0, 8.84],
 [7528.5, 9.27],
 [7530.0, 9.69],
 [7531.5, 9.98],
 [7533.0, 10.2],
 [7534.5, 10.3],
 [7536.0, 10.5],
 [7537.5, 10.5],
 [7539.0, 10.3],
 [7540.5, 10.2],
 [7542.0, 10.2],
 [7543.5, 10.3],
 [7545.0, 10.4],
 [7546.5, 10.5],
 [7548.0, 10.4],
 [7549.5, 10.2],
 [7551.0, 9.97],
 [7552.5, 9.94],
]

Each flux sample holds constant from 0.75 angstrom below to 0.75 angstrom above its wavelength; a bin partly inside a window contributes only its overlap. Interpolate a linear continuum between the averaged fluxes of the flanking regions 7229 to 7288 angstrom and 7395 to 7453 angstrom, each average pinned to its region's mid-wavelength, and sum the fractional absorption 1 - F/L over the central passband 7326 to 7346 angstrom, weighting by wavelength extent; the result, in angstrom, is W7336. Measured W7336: -0.84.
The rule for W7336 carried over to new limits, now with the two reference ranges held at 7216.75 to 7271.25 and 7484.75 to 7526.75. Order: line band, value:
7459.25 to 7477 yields -1.3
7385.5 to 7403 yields 0.2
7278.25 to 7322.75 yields -1.0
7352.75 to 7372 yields -0.7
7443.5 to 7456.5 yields 0.3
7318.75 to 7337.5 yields -0.6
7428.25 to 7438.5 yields -0.3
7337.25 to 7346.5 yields -0.5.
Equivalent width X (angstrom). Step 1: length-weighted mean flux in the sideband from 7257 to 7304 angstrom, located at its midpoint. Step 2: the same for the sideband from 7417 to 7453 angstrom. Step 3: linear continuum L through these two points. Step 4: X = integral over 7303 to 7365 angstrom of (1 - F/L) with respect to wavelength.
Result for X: -2.0 angstrom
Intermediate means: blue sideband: 9.68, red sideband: 9.99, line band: 10.1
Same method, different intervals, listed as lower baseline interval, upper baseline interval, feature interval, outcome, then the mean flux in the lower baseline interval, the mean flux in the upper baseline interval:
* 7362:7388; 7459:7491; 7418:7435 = 0.9 angstrom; 10.3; 10.6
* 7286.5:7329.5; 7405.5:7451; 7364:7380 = -0.8 angstrom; 9.95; 9.98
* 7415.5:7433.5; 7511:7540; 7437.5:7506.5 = -3.4 angstrom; 9.87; 9.86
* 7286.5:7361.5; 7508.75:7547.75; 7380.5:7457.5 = 0.6 angstrom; 10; 9.98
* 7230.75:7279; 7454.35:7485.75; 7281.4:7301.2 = 0.2 angstrom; 9.65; 10.6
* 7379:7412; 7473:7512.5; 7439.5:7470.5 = -0.9 angstrom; 9.81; 10.3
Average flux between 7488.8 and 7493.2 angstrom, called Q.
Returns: 10.3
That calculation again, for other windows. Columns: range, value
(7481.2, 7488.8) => 10.4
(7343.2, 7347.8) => 10.6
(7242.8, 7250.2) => 9.77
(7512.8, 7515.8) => 10.1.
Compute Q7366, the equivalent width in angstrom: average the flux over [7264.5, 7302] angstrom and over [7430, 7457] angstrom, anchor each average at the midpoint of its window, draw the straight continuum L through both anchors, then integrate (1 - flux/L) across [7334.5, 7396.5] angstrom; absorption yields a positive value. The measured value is -1.5 angstrom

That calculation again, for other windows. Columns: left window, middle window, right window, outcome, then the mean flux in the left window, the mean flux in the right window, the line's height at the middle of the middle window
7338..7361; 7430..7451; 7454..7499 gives 0.5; 10.1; 10.5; 10.4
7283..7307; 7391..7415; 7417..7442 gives 0.5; 9.79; 10.1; 10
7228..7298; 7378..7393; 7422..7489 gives 0.4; 9.62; 10.3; 10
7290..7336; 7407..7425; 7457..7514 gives 0.6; 10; 10.4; 10.3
